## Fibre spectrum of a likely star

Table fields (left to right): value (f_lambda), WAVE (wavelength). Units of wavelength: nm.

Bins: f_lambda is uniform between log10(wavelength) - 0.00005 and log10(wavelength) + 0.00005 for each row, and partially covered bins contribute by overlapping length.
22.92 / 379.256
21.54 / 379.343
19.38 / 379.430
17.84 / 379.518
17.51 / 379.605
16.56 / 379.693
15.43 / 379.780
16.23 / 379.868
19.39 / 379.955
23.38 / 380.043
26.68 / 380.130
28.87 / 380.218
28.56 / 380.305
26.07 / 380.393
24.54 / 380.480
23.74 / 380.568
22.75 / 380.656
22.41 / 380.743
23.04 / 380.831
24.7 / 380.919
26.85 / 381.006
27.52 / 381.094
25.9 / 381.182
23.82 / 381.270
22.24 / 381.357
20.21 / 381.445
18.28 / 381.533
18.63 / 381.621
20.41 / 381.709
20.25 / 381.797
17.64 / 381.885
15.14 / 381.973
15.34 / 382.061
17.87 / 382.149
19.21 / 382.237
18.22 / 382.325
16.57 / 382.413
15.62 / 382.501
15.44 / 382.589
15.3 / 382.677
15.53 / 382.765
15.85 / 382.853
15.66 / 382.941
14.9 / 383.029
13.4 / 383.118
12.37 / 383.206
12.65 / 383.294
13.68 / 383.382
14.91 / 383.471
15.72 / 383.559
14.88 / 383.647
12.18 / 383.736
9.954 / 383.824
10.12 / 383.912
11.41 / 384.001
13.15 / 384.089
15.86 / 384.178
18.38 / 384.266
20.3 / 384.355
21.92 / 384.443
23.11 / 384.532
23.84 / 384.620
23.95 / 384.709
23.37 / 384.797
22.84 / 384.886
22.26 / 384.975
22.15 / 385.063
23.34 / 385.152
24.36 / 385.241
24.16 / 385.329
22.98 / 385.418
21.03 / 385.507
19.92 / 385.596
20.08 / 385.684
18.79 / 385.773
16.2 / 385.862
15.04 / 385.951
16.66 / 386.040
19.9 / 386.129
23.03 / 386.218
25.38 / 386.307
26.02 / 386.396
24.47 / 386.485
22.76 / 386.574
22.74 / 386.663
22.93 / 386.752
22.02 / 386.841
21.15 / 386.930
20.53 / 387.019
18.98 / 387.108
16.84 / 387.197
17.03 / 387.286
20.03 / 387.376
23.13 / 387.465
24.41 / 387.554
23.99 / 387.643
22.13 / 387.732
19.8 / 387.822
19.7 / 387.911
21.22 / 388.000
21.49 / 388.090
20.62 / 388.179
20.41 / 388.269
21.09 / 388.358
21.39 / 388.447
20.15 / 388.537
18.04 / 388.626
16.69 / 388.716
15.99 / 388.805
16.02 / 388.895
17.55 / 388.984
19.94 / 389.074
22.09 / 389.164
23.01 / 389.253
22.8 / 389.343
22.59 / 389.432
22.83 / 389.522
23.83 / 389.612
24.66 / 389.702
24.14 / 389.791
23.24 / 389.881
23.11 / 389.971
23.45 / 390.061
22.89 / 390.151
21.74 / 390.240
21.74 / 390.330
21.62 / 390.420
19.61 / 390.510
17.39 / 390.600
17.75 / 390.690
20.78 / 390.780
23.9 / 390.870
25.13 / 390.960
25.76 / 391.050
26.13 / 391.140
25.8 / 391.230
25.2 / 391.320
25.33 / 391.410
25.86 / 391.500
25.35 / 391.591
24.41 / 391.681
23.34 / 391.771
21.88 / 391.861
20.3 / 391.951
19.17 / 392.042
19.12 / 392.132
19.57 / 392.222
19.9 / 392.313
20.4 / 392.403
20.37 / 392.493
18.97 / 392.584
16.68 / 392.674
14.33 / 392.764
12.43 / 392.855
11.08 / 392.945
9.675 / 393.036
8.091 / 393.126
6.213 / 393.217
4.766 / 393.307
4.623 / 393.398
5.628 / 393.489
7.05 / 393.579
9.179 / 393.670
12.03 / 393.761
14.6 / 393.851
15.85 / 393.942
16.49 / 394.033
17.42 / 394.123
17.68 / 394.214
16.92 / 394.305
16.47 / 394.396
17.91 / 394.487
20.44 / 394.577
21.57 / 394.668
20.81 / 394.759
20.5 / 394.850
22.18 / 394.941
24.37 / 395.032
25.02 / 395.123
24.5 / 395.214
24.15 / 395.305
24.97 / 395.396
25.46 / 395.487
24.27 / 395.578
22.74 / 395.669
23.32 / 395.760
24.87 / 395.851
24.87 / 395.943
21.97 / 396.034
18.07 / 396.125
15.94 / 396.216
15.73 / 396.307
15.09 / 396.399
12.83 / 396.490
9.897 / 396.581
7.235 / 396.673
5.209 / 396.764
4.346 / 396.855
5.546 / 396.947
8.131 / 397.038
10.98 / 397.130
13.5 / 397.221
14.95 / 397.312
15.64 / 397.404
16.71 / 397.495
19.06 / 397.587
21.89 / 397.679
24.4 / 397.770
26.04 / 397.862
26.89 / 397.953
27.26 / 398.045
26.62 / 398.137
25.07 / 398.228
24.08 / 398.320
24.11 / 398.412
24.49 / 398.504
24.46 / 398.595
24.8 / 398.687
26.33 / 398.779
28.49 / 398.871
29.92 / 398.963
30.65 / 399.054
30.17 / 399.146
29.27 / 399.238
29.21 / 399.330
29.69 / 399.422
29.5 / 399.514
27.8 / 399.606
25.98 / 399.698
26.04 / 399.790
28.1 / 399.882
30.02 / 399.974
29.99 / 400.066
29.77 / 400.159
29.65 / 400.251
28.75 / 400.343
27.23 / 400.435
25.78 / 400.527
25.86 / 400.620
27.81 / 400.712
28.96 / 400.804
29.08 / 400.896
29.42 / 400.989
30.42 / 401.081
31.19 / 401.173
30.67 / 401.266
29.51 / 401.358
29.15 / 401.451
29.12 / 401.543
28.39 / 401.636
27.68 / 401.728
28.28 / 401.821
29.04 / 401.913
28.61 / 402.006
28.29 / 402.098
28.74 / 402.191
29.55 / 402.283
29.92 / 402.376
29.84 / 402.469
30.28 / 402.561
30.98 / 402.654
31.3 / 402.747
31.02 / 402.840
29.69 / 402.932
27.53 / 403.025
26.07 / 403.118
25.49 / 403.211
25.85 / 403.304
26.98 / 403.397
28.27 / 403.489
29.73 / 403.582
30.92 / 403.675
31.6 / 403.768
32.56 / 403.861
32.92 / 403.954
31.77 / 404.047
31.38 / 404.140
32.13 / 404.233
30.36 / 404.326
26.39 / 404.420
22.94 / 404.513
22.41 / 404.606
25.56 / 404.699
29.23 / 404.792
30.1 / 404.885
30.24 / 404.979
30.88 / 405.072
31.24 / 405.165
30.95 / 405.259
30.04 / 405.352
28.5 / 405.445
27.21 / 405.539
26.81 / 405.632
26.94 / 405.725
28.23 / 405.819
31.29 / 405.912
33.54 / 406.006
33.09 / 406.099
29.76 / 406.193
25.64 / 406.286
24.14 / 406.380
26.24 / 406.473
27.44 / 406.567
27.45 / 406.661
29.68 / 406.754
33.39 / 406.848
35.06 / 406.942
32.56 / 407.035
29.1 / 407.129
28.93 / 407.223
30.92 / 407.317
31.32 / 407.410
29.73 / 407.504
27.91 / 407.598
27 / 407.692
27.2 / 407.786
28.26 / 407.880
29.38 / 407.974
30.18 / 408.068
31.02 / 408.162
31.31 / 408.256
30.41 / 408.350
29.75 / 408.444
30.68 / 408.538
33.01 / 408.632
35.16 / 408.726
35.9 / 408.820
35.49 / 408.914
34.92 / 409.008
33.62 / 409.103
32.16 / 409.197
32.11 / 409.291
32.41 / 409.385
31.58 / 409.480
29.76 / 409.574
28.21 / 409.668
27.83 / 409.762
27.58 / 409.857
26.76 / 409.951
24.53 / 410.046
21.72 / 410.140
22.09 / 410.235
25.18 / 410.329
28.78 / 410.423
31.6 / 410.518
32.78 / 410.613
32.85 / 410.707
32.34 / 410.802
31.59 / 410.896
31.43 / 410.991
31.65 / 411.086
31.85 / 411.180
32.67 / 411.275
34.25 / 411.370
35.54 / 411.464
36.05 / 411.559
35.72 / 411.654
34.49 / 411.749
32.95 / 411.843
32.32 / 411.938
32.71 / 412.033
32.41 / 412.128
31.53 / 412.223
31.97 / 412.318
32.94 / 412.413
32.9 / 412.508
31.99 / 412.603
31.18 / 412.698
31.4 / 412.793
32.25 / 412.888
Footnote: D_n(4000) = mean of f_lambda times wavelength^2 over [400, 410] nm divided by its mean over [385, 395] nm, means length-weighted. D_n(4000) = 1.62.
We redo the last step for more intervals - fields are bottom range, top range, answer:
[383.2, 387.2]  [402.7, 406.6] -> 1.64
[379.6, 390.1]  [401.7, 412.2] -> 1.67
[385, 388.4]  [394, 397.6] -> 0.87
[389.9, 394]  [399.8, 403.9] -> 1.68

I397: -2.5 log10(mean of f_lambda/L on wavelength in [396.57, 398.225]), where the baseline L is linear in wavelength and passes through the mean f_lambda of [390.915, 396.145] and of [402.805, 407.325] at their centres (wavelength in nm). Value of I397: 0.36 mag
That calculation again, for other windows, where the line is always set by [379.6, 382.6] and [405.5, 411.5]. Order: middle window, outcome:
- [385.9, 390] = 0.110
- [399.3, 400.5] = -0.048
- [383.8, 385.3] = 0.138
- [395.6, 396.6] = 0.340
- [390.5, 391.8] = 0.039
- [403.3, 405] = -0.014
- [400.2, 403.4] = -0.032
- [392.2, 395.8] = 0.440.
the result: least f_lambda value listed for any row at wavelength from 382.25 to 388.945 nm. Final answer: 9.954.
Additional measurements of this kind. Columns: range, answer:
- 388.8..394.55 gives 4.623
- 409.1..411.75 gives 21.72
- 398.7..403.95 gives 25.49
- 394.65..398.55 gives 4.346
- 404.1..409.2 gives 22.41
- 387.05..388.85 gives 15.99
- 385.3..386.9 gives 15.04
